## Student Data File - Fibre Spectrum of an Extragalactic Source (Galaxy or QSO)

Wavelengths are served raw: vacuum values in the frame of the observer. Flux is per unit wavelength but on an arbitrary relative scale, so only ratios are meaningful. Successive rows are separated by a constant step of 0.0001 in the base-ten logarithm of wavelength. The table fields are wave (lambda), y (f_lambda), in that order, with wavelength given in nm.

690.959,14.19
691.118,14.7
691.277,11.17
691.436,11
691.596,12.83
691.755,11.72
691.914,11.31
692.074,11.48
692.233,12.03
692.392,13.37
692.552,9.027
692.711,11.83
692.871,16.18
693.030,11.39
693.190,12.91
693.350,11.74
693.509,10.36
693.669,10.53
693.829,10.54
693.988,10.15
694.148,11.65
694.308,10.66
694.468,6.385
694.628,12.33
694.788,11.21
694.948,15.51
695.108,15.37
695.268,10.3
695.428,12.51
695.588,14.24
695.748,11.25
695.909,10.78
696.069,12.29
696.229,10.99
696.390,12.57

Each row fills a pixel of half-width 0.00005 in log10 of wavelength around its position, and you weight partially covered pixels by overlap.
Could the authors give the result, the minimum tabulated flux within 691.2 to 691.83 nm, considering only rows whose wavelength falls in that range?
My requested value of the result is 11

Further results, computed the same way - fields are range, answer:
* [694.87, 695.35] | 10.3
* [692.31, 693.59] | 9.027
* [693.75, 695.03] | 6.385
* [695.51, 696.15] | 10.78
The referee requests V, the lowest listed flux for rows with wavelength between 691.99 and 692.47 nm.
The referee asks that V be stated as 11.48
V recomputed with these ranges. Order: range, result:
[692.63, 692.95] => 11.83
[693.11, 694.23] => 10.15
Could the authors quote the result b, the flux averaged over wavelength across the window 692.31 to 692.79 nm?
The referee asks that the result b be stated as 11.4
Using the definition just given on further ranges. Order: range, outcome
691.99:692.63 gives 11.5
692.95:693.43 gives 12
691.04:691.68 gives 12.4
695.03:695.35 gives 12.8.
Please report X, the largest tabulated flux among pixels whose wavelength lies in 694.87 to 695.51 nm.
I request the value 15.51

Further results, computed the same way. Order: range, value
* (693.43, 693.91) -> 10.54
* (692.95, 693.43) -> 12.91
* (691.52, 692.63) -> 13.37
